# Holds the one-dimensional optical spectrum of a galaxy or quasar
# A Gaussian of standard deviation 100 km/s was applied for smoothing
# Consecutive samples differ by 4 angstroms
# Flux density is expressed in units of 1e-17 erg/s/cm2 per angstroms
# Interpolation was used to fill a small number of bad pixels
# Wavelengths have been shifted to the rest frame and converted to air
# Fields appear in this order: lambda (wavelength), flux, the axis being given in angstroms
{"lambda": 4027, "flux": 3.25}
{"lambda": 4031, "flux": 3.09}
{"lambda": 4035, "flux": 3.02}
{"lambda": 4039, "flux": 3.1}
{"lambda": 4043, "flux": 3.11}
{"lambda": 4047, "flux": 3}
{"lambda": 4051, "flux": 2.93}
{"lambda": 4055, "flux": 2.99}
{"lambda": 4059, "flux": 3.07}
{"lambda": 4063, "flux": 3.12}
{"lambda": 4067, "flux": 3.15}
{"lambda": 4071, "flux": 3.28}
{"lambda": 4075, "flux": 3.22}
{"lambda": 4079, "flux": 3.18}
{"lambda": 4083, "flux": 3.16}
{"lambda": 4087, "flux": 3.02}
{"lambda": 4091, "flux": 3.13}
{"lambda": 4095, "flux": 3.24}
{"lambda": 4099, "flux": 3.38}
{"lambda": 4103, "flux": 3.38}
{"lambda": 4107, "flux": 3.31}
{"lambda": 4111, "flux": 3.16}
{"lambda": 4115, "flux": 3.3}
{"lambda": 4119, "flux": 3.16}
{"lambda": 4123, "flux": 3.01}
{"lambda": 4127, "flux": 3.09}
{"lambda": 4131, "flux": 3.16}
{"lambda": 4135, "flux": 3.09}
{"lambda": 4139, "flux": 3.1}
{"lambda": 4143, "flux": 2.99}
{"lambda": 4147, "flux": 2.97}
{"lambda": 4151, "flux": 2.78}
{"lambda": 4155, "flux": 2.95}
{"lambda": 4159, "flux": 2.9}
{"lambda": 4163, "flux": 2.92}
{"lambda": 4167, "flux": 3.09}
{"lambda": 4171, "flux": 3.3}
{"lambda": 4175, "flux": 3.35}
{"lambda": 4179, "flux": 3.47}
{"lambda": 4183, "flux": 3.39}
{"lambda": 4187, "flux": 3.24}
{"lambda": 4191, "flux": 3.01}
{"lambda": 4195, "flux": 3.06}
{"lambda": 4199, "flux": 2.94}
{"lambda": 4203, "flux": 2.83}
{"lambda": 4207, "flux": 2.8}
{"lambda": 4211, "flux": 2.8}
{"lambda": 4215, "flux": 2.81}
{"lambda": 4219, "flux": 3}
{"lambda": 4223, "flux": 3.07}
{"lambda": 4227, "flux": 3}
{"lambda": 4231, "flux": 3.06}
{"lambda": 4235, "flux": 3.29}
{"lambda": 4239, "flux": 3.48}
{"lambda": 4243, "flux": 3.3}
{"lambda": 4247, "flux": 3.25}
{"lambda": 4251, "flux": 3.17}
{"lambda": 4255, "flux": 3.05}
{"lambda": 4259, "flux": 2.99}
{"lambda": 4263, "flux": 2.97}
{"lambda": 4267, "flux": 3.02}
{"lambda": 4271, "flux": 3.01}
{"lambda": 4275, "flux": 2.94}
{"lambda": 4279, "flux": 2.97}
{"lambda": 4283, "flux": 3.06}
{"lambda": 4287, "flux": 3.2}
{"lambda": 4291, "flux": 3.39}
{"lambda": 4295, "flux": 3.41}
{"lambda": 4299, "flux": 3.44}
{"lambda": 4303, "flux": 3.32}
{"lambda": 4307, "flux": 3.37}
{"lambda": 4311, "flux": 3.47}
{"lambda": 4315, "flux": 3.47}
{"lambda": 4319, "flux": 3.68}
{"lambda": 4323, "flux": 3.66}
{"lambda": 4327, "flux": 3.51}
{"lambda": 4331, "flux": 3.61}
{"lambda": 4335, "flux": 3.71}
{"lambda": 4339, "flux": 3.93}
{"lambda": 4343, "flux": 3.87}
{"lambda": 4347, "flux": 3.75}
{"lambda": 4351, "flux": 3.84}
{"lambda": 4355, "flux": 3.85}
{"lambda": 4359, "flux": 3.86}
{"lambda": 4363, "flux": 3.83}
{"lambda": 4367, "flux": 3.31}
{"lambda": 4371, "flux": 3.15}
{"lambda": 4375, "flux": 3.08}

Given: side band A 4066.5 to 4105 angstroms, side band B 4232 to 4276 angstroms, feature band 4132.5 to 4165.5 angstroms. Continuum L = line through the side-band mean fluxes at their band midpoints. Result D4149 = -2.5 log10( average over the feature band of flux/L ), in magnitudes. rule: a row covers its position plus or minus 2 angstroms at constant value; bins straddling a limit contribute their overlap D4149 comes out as 0.077 mag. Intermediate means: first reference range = 3.22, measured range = 2.97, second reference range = 3.14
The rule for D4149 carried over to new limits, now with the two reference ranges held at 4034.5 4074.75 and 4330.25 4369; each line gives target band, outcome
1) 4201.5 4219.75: 0.21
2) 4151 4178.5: 0.09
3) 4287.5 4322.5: 0.07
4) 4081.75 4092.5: 0.02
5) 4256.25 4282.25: 0.19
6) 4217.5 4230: 0.15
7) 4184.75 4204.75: 0.13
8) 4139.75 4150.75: 0.11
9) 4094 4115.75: -0.03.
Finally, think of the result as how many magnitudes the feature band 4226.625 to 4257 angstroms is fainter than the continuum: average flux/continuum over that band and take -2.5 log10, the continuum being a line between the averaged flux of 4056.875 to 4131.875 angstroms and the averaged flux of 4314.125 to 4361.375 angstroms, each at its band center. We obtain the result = 0.10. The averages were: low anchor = 3.19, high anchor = 3.74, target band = 3.21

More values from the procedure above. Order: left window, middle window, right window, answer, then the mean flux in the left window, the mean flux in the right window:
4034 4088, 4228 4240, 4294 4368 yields 0.067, 3.1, 3.63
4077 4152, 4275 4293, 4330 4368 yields 0.151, 3.14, 3.77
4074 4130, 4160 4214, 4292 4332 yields 0.078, 3.19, 3.49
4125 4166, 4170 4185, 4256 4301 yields -0.120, 3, 3.13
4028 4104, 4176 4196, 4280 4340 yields 0.016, 3.13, 3.47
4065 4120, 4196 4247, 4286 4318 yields 0.099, 3.22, 3.4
